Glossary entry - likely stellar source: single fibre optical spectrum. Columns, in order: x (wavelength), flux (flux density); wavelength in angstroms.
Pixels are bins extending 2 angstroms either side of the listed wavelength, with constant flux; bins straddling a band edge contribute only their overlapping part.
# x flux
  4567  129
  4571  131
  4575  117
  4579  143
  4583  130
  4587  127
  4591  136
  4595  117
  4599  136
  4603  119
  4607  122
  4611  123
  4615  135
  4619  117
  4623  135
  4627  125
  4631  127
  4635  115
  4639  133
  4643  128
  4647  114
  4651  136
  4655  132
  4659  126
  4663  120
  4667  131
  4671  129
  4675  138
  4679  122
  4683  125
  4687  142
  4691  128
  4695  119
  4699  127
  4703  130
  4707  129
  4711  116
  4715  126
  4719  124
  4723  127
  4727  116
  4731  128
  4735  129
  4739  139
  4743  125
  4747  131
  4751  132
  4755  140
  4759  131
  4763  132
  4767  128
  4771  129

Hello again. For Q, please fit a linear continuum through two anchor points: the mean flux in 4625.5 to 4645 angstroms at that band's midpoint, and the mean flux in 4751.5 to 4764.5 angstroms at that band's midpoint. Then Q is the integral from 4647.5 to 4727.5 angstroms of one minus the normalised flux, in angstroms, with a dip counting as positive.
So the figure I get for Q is 1.30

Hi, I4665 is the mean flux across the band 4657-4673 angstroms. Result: 126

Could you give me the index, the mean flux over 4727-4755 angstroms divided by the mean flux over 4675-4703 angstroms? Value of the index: 1.02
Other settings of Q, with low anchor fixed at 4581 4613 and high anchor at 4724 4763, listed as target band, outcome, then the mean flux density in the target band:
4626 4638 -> 0.4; 123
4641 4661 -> 0.1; 127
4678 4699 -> 0.2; 127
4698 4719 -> 0.6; 125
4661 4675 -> 0.0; 128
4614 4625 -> -0.1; 128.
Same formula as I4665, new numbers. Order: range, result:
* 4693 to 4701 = 123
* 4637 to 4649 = 125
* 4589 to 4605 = 127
